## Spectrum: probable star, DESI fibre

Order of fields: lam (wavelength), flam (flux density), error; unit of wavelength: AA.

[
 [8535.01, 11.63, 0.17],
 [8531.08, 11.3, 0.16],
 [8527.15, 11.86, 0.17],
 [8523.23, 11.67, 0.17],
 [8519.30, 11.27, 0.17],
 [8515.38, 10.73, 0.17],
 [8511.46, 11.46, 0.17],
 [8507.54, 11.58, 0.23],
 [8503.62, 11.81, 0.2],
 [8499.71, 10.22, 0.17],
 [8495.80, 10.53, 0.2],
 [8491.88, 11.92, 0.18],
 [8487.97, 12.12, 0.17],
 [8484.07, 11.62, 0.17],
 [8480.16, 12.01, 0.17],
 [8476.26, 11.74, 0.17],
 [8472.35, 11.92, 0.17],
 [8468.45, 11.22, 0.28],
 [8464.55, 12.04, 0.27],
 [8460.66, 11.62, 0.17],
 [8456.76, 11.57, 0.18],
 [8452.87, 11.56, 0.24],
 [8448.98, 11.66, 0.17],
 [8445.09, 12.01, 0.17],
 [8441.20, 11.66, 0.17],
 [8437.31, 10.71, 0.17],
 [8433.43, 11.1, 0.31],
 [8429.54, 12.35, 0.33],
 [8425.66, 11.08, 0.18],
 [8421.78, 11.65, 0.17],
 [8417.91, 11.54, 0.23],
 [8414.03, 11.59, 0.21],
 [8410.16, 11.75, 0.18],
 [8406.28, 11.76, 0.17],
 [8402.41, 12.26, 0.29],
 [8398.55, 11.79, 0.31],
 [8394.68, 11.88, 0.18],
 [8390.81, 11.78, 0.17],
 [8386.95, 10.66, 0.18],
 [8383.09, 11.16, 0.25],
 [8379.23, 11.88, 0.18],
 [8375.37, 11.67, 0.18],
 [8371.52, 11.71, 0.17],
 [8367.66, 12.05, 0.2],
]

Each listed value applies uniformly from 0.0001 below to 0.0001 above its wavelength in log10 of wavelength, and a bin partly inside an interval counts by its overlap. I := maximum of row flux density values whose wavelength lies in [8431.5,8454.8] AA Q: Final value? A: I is 12.01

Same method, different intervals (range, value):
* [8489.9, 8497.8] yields 11.92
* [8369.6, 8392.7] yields 11.88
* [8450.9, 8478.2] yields 12.04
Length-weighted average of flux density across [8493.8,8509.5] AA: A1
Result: 11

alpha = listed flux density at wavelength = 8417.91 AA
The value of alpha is 11.54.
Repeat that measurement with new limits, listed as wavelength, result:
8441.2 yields 11.66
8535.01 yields 11.63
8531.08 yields 11.3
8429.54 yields 12.35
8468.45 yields 11.22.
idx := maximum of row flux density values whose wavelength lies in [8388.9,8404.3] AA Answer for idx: 12.26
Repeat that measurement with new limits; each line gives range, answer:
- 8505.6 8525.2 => 11.67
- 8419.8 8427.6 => 11.65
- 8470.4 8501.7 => 12.12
